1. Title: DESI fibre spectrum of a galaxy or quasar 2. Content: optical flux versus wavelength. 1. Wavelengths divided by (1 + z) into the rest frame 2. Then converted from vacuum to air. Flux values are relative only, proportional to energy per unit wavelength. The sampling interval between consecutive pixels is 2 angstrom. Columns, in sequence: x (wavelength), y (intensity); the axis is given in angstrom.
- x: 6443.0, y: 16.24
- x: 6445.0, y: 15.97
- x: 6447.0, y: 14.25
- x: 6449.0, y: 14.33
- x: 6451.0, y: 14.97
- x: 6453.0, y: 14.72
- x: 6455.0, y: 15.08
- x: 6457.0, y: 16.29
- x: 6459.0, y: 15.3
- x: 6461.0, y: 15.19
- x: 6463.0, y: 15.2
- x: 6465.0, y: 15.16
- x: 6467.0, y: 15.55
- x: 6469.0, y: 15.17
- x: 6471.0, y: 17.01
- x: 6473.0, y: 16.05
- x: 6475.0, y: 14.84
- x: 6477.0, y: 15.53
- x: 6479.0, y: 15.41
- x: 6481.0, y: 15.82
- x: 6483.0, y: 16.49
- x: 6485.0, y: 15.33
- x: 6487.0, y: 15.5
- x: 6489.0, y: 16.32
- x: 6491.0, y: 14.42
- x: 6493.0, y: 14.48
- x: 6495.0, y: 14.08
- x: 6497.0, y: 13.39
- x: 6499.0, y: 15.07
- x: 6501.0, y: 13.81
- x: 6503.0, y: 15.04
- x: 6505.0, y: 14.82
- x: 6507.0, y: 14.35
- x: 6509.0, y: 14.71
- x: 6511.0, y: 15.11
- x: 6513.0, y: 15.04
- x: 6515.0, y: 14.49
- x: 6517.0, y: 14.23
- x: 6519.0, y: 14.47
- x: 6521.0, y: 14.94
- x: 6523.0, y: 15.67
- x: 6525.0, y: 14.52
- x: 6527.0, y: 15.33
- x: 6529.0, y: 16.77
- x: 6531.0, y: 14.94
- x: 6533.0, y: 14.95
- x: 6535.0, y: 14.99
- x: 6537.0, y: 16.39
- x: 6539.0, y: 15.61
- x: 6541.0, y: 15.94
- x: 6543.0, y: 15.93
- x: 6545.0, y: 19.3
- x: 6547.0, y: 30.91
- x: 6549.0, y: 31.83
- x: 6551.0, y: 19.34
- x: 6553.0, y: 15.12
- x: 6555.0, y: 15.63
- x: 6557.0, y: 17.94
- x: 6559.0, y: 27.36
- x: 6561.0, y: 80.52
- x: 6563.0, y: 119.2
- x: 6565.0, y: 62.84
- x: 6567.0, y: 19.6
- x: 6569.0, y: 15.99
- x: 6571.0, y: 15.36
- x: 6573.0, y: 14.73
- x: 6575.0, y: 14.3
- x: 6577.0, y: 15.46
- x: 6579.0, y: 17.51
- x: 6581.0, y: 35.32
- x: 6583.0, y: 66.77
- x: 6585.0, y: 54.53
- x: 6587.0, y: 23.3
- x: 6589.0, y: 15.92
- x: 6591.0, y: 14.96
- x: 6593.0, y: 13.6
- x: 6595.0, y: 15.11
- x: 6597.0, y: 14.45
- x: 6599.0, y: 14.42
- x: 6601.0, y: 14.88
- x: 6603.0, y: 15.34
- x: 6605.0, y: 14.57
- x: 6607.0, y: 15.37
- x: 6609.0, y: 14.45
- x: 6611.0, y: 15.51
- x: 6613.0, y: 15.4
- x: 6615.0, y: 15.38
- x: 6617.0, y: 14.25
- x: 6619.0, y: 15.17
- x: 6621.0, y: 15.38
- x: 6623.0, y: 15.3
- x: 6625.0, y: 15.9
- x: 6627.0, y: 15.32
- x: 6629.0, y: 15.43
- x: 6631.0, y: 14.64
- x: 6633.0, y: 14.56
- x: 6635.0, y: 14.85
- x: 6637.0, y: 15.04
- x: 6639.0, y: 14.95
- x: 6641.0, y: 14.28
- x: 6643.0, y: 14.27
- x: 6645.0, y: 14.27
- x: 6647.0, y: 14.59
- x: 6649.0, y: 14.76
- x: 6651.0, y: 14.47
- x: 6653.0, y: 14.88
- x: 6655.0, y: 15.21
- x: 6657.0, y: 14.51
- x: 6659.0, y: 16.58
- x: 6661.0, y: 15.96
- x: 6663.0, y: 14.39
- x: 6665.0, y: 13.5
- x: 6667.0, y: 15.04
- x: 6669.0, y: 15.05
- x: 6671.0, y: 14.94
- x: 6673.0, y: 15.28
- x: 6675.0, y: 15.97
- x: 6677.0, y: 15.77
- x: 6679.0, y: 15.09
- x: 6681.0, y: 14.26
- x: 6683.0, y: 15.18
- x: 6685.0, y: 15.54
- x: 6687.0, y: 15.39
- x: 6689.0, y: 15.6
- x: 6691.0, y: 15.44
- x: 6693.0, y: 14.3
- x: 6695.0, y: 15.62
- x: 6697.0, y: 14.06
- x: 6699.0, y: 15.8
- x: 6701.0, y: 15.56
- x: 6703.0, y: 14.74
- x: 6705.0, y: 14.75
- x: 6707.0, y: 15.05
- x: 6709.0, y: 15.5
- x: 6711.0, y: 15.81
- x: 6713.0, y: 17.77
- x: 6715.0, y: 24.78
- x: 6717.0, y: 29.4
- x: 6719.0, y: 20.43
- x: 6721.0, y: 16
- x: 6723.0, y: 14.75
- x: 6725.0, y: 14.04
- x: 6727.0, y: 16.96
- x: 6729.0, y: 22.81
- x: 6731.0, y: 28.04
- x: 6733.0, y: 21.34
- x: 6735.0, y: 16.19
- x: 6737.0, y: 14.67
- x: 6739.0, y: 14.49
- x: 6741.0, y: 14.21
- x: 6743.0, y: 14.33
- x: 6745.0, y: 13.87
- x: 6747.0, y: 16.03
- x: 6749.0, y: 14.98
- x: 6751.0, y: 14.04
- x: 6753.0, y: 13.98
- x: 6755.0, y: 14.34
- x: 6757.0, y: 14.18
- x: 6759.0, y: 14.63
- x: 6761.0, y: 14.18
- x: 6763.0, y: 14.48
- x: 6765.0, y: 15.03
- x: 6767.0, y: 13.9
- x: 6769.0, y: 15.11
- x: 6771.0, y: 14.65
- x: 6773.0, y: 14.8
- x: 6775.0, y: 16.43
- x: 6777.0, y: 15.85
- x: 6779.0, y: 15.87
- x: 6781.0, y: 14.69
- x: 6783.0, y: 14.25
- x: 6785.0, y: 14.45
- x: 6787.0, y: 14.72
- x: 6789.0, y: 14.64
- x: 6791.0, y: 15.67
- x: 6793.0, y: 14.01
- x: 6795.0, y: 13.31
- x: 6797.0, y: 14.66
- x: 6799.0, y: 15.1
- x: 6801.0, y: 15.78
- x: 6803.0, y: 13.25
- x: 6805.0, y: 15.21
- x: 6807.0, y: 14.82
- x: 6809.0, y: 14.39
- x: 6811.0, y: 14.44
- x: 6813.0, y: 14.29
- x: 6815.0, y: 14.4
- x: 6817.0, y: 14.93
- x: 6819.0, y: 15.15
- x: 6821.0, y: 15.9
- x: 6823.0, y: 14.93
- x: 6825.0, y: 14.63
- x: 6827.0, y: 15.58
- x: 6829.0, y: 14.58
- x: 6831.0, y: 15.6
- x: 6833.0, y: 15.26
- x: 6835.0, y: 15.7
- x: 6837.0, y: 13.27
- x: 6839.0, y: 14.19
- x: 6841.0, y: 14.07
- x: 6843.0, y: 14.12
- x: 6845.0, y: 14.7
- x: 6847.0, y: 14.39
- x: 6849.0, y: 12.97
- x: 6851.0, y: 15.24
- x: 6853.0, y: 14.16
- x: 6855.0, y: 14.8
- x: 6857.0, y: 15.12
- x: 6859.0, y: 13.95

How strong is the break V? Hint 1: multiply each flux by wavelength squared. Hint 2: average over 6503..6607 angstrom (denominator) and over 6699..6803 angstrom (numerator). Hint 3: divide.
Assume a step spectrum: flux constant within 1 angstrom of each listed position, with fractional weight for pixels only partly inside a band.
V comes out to 0.7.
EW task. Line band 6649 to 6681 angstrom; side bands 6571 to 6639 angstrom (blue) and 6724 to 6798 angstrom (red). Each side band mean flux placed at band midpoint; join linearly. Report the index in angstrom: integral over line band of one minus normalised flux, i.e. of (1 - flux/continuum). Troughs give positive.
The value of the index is 4.3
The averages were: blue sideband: 18.6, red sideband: 15.5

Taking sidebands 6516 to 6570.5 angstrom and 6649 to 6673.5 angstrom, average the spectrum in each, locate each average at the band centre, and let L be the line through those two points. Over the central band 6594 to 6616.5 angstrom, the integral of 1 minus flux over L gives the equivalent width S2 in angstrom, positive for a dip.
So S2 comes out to 5.6 angstrom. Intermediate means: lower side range 25.5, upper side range 15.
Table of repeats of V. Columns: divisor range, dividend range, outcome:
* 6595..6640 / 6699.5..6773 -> 1.14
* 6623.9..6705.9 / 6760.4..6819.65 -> 1.02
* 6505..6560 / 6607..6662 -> 0.90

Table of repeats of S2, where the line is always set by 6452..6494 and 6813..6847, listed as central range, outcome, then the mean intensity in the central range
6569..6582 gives -2.8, 18.6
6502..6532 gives 0.8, 15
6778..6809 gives 0.4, 14.7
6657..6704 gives -0.3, 15.2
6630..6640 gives 0.2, 14.8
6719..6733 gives -3.8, 19.1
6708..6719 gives -4.1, 20.6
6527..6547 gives -1.9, 16.8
